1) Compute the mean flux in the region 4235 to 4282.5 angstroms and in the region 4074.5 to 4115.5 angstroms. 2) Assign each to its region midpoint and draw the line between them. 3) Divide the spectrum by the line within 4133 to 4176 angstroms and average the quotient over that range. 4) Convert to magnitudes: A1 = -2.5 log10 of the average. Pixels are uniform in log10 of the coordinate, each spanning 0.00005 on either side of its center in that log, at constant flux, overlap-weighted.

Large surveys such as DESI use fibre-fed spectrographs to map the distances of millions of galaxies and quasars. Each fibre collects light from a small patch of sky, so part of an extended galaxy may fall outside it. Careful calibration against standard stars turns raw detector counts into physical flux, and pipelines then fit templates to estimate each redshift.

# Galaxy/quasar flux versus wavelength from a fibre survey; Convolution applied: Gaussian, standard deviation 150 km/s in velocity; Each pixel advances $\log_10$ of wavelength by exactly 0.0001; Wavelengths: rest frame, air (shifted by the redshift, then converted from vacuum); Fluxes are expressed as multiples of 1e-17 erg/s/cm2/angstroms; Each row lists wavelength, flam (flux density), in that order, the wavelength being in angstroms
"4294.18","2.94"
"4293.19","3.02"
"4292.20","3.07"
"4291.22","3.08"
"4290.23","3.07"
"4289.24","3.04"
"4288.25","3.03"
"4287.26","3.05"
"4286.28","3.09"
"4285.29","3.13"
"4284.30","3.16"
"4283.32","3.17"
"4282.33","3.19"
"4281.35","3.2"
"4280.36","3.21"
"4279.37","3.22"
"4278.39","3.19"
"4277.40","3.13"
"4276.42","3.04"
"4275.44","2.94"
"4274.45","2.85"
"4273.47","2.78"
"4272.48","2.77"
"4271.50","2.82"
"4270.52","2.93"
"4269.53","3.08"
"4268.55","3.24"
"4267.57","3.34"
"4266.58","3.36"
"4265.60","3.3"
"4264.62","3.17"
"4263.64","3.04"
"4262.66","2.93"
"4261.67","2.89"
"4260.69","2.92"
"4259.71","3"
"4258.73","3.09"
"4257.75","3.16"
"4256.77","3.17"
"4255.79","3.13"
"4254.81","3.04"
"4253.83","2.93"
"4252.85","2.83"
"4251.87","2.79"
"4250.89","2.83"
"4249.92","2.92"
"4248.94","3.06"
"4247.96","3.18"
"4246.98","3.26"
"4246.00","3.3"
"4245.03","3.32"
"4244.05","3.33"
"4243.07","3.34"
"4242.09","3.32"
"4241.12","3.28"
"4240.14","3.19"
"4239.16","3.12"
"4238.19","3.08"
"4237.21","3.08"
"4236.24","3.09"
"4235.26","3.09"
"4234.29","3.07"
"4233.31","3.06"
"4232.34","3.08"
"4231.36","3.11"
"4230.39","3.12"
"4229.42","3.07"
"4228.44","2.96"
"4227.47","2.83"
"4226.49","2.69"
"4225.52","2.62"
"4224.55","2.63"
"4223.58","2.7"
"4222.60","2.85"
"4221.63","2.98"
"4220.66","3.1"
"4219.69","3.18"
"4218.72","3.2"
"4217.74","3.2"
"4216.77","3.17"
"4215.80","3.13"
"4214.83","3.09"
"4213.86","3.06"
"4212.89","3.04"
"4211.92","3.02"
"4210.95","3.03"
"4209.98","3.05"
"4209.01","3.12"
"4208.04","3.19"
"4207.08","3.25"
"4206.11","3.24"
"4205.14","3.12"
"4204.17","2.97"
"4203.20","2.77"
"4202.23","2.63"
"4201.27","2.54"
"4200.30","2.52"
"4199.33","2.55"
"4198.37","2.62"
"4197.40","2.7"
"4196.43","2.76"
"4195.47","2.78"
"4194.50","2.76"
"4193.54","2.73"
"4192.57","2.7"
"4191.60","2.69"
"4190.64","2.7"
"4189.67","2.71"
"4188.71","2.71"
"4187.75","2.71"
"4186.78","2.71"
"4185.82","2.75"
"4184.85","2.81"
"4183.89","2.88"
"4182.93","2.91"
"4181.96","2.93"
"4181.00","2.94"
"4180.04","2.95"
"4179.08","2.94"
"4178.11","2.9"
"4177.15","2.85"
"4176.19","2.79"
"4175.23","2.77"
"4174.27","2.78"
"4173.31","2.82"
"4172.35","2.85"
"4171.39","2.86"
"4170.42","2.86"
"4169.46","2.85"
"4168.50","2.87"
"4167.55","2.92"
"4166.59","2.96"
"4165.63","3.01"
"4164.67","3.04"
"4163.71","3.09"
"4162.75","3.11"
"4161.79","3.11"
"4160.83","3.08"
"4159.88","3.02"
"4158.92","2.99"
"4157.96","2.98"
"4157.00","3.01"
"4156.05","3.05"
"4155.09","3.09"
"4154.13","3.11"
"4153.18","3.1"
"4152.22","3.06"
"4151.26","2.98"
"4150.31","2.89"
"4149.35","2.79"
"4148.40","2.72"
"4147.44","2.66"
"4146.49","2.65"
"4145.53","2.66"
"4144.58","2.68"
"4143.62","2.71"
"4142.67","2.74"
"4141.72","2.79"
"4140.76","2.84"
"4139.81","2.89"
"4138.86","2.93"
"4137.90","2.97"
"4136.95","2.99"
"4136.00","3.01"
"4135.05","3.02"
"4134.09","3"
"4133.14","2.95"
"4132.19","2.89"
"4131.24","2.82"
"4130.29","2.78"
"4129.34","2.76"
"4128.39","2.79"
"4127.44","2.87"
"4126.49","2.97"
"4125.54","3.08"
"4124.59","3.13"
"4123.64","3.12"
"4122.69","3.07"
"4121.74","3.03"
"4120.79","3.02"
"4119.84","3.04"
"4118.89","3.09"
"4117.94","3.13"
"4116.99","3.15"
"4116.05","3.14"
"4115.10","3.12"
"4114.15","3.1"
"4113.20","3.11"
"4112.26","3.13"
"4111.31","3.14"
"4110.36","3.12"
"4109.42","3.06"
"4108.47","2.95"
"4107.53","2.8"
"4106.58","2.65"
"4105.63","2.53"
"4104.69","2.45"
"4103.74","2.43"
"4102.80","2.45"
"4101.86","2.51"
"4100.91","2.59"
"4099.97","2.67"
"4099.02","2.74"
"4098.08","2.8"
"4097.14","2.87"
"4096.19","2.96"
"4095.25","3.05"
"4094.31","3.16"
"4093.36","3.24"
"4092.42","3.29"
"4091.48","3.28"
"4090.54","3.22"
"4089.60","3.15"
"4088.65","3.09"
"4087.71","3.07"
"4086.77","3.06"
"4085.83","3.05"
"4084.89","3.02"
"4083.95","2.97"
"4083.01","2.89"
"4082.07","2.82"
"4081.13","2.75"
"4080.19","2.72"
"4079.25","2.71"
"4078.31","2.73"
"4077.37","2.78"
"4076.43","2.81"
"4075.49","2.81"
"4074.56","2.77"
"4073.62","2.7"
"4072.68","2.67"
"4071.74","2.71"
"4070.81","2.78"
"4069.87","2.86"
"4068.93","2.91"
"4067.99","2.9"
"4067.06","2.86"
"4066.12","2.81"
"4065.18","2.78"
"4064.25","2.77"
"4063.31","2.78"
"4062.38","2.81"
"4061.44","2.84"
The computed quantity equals 0.02 mag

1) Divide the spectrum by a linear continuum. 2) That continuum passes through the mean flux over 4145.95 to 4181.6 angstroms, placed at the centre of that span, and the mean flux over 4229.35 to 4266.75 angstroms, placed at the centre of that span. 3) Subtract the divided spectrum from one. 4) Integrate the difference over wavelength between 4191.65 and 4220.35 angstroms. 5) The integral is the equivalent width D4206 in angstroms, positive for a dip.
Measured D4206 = 0.8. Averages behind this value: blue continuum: 2.93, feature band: 2.93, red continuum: 3.1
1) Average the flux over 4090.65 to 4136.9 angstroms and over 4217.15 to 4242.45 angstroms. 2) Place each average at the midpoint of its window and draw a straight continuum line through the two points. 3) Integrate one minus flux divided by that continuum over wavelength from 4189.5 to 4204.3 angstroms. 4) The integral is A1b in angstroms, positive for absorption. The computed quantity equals 1.5 angstroms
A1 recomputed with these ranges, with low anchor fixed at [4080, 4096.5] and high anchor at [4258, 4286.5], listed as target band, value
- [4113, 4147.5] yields 0.04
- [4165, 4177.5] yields 0.07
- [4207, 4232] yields 0.02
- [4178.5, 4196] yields 0.10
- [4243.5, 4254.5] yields 0.00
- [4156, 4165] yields 0.00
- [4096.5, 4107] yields 0.17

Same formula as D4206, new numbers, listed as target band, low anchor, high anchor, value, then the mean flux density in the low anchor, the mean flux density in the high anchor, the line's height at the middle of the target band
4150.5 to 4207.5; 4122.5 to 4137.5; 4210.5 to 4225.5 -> 2.0 angstroms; 2.95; 3.01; 2.99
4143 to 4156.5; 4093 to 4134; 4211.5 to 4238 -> 0.4 angstroms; 2.92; 3.01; 2.95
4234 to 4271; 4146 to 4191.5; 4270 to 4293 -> -1.2 angstroms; 2.9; 3.05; 3.01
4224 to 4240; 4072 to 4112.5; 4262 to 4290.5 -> 0.3 angstroms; 2.87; 3.08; 3.03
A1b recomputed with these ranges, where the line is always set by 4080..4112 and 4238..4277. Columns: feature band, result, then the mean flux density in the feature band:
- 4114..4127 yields -0.7 angstroms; 3.08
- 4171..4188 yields 0.8 angstroms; 2.84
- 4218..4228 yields 0.5 angstroms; 2.88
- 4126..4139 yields 0.1 angstroms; 2.91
